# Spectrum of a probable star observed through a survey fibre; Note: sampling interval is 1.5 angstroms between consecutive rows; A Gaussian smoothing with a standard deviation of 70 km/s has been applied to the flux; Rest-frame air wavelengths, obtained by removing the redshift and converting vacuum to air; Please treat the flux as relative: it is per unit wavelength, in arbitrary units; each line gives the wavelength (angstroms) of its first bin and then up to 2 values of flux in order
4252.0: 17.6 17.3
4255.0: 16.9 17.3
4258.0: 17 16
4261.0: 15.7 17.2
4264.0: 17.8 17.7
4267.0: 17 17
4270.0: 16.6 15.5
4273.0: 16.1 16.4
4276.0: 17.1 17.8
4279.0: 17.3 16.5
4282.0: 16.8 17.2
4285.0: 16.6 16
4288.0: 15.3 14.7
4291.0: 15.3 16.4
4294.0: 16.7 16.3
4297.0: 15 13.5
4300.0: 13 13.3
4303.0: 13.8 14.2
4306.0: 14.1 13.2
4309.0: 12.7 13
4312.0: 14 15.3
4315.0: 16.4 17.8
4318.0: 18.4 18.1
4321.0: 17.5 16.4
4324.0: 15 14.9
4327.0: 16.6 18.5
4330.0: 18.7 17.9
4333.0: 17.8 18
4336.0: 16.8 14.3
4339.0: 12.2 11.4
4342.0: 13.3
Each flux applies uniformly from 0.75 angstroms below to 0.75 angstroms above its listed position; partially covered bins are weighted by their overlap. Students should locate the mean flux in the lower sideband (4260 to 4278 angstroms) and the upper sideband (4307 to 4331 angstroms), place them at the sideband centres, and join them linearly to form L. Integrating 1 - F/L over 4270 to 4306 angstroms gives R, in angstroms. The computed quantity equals 1.9 angstroms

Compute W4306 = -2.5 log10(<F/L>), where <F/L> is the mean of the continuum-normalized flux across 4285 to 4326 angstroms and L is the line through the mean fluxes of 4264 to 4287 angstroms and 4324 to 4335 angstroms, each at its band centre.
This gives 0.13 mag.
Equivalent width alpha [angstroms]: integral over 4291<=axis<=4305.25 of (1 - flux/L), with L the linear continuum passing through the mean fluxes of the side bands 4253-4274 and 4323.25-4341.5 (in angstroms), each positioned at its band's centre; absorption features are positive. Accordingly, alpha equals 1.44 angstroms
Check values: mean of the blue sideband 16.8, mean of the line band 14.7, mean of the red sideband 16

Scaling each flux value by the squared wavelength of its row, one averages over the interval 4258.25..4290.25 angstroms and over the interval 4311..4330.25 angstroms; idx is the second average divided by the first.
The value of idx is 1.0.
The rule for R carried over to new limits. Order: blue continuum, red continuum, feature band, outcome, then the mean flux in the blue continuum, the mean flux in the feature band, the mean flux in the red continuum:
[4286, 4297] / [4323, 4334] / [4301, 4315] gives 2.1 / 15.8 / 13.9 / 17.1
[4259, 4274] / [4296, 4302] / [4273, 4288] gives -1.3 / 16.7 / 16.7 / 13.8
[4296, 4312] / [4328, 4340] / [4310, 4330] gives -1.6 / 13.6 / 16.4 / 16.6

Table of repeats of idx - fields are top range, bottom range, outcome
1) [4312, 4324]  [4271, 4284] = 1.02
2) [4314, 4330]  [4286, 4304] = 1.16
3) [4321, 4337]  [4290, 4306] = 1.17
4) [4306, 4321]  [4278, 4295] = 0.96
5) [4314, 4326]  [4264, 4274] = 1.03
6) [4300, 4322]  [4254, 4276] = 0.92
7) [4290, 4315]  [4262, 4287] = 0.87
